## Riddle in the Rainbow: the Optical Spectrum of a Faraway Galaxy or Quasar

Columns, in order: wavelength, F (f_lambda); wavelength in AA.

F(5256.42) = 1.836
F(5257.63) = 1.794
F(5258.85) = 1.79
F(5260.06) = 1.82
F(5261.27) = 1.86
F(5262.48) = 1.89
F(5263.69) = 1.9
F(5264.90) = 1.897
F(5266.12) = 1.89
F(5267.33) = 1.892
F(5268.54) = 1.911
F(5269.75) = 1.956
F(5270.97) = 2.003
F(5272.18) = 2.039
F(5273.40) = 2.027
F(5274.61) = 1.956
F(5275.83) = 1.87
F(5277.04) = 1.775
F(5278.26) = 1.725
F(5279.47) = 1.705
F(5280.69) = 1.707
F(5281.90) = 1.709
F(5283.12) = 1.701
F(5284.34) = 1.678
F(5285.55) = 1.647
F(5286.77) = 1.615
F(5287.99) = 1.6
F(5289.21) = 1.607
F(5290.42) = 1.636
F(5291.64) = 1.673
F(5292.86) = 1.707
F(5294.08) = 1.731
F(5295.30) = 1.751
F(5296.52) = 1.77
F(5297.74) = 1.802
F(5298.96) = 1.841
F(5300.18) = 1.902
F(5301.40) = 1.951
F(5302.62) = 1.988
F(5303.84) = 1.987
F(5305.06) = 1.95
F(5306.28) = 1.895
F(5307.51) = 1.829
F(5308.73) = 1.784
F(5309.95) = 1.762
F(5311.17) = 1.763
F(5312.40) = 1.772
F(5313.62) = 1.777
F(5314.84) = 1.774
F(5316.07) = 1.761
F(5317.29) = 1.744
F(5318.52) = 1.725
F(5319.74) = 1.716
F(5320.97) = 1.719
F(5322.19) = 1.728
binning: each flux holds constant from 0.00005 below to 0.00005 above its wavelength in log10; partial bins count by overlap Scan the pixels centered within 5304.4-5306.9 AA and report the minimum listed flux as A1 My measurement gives 1.895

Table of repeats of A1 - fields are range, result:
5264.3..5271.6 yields 1.89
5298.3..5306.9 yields 1.841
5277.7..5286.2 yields 1.647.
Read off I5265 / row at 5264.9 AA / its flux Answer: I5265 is 1.897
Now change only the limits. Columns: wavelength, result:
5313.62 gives 1.777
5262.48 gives 1.89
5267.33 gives 1.892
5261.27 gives 1.86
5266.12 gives 1.89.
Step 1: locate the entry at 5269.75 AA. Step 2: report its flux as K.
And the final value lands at 1.956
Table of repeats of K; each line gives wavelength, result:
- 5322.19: 1.728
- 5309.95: 1.762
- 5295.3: 1.751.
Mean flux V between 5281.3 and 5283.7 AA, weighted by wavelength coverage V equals 1.7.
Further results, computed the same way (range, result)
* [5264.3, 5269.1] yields 1.9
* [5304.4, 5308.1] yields 1.89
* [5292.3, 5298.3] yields 1.75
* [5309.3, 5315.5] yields 1.77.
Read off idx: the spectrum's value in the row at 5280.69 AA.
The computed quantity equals 1.707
